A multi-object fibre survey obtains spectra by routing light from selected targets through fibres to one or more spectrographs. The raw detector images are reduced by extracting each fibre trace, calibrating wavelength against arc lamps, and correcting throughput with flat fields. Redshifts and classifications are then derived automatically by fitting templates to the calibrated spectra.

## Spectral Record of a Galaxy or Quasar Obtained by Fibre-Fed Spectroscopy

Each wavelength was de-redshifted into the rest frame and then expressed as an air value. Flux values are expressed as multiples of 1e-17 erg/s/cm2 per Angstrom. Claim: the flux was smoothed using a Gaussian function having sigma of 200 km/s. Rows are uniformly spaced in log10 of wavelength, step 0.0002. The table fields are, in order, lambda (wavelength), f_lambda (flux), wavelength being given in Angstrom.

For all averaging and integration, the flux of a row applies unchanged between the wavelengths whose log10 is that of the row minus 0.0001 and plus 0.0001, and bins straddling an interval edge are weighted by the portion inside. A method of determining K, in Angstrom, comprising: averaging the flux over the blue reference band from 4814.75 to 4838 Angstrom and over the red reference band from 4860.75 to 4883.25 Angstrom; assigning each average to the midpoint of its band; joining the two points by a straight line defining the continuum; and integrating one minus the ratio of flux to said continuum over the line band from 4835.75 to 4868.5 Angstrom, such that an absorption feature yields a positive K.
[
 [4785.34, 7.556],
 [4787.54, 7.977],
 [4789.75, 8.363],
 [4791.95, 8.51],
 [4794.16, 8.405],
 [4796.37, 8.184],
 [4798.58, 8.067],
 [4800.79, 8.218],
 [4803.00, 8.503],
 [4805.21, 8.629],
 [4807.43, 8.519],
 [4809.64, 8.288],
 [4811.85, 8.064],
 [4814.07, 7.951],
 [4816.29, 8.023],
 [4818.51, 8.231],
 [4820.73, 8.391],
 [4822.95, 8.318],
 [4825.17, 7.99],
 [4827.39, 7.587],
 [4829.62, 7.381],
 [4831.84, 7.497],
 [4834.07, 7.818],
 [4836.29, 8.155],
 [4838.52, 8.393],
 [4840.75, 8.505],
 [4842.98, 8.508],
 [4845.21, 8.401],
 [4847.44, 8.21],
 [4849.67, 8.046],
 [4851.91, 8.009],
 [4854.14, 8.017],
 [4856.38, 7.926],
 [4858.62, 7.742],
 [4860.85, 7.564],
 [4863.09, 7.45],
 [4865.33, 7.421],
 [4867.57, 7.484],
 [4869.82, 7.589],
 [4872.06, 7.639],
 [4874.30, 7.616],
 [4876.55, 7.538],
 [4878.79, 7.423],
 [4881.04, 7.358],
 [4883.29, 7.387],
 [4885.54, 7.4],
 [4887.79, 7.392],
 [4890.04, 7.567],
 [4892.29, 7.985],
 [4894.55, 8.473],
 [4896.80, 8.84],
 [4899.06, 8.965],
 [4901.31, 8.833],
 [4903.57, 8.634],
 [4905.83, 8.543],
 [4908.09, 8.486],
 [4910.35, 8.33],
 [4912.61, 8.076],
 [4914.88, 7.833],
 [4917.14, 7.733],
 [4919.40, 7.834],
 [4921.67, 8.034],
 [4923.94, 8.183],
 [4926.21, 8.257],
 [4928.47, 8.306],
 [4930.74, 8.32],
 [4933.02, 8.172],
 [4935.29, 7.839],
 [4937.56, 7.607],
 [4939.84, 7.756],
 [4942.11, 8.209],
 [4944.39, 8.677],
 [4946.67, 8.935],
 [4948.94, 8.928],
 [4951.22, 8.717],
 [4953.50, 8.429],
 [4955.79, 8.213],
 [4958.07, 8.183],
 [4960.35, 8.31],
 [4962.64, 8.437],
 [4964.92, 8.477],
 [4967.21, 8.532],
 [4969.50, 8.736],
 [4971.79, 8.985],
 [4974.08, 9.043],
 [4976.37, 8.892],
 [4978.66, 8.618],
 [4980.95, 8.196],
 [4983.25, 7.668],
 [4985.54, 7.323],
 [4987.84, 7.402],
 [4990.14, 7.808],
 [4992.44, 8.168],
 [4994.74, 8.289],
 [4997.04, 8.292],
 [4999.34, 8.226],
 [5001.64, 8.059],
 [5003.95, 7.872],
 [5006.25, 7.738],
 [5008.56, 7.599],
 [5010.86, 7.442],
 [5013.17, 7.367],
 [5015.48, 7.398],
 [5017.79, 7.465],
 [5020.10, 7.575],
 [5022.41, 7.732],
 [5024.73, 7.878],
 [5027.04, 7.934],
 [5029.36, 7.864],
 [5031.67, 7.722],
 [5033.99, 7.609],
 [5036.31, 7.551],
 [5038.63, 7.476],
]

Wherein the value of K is -1.23 Angstrom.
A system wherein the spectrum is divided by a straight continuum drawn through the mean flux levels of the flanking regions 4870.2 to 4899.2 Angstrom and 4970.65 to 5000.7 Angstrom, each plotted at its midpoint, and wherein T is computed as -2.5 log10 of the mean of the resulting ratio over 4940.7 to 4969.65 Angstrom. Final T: -0.06 mag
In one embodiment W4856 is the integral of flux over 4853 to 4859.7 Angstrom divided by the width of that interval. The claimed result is 7.89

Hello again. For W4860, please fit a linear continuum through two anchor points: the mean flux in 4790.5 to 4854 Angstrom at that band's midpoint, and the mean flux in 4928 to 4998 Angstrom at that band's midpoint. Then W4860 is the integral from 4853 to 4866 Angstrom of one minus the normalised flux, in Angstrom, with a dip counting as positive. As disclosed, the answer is 0.81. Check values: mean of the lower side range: 8.17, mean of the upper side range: 8.3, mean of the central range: 7.7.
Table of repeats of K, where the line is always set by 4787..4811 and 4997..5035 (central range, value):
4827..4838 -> 0.7 Angstrom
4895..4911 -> -1.2 Angstrom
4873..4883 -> 0.8 Angstrom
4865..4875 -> 0.7 Angstrom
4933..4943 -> 0.1 Angstrom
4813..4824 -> 0.1 Angstrom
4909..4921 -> 0.1 Angstrom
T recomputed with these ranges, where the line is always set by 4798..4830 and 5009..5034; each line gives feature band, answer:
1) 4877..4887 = 0.083 mag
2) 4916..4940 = -0.019 mag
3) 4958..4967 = -0.081 mag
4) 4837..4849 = -0.039 mag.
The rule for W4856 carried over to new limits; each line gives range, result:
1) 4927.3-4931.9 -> 8.31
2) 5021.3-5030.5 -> 7.85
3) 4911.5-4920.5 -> 7.87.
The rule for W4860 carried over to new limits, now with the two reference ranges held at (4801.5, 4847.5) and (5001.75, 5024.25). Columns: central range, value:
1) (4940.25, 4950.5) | -1.07 Angstrom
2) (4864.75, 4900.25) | 1.00 Angstrom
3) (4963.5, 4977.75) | -1.91 Angstrom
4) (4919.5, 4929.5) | -0.37 Angstrom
